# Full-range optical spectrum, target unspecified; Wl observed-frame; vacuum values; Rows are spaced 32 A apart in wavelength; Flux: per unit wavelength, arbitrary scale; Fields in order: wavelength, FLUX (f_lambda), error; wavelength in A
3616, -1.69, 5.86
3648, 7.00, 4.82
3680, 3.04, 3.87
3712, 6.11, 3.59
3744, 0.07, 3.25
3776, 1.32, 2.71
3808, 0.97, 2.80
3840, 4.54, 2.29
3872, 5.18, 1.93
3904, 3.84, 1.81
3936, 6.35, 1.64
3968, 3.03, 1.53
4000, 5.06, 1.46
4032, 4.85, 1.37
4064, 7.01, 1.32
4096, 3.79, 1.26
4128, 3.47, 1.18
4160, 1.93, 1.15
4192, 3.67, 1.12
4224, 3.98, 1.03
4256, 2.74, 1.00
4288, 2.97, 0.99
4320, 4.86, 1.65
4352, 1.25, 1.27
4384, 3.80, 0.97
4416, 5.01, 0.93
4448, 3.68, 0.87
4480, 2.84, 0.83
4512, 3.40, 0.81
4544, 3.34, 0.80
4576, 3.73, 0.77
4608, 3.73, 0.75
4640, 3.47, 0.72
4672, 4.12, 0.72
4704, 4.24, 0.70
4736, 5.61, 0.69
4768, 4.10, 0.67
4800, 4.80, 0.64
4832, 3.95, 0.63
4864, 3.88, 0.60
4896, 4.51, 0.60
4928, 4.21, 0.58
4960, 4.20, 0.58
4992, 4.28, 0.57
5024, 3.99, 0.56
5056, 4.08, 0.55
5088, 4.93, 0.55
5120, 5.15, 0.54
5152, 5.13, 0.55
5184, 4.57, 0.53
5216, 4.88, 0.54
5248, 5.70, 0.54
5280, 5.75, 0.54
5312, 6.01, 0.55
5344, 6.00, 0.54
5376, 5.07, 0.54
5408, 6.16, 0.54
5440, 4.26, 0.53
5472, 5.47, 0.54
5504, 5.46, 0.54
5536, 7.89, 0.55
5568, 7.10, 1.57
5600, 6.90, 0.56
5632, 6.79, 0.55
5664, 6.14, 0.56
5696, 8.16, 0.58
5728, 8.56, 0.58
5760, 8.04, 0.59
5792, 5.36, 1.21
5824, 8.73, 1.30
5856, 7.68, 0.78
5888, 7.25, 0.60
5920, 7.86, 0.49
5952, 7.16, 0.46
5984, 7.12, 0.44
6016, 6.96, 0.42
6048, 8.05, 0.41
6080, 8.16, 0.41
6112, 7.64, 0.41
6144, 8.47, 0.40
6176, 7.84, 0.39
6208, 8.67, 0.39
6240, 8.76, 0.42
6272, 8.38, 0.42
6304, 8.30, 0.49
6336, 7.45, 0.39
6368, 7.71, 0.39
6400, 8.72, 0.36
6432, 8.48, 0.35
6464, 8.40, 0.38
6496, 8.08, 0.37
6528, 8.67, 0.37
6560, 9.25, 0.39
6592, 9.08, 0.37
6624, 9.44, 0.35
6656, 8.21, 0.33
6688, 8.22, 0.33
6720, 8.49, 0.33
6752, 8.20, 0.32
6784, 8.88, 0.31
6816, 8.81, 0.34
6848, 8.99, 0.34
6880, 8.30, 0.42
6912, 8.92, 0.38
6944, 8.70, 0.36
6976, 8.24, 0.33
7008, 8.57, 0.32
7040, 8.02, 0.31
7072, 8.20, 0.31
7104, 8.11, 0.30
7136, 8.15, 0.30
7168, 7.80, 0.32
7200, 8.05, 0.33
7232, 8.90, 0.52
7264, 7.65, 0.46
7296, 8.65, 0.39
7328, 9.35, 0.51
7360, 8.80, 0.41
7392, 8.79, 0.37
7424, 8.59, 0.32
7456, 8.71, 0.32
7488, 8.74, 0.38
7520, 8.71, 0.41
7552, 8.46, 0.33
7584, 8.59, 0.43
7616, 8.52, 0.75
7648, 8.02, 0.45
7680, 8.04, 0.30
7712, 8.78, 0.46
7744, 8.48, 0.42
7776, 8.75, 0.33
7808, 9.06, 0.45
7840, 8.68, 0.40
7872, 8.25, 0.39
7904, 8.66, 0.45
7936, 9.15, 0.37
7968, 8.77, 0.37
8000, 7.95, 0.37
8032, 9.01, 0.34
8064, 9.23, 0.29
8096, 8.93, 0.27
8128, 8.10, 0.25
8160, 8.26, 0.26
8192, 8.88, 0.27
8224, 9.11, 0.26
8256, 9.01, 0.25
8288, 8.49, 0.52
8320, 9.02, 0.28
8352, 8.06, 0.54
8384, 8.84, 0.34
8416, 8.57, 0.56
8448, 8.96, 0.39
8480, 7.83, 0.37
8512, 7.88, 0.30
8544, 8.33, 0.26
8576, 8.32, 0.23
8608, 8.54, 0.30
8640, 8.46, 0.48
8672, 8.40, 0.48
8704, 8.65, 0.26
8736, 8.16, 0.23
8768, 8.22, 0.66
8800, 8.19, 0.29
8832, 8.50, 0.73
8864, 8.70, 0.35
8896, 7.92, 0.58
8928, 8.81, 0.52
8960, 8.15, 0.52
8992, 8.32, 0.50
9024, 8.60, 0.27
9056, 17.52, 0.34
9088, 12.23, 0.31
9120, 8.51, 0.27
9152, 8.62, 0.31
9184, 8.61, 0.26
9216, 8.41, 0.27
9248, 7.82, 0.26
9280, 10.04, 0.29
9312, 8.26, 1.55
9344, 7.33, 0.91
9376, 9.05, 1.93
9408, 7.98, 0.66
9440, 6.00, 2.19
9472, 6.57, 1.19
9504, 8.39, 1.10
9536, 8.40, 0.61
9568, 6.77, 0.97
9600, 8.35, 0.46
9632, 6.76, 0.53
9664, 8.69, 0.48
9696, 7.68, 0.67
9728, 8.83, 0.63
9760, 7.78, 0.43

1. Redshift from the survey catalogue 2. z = 0.38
